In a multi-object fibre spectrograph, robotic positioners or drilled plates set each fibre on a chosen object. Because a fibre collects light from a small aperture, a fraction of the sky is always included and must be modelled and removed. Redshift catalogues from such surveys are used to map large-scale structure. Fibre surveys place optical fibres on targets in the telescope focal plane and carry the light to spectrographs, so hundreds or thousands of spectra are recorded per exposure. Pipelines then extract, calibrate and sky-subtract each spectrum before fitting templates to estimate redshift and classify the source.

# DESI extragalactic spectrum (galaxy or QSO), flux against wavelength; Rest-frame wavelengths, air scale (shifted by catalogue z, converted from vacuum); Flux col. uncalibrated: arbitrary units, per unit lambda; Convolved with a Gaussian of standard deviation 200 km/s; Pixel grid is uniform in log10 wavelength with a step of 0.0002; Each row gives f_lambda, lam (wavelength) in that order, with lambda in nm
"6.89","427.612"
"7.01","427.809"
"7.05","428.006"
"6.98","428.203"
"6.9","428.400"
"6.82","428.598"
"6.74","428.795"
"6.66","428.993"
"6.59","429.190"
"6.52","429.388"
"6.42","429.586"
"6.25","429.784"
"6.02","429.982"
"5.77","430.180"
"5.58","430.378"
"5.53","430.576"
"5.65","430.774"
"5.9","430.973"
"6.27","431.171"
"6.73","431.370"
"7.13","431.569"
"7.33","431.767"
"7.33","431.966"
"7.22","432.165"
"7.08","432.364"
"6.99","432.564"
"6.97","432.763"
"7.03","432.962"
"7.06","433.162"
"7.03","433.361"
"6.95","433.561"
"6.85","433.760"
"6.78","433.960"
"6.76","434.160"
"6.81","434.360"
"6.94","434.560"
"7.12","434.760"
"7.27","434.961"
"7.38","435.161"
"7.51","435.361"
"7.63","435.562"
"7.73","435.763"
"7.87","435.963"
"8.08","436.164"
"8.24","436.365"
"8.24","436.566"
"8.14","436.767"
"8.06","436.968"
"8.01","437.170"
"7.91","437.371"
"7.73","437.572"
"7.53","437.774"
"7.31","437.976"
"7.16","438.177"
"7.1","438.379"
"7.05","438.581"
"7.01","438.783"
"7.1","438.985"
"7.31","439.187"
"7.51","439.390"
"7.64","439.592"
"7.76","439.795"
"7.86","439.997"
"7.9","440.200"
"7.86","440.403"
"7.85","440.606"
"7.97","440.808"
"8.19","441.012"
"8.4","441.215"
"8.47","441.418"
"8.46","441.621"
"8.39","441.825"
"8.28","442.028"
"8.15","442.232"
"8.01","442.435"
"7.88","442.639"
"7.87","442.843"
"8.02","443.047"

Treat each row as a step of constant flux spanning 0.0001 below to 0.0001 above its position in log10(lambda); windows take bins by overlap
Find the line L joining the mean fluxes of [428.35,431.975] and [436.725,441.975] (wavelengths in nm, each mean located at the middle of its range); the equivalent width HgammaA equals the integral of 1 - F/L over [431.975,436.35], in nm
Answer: -0.14 nm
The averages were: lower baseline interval 6.4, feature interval 7.22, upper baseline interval 7.76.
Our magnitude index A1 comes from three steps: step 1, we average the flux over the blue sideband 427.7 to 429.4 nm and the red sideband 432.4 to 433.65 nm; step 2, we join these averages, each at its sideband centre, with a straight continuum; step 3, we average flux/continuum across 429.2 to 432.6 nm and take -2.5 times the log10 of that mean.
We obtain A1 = 0.08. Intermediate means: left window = 6.82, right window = 7.01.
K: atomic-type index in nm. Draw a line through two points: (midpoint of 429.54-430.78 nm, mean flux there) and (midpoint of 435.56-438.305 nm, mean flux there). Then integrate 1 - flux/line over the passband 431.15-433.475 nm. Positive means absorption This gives -0.193 nm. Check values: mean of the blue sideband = 5.89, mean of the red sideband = 7.83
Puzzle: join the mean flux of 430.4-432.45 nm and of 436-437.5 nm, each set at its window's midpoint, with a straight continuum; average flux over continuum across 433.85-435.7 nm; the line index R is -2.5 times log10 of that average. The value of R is 0.057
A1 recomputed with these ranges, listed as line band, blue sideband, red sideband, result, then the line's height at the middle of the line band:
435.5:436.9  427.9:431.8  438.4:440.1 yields -0.13 mag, 7.08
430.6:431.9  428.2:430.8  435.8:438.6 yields 0.03 mag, 6.64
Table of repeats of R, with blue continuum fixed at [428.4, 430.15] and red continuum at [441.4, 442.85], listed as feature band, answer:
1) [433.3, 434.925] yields 0.03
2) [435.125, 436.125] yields -0.05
